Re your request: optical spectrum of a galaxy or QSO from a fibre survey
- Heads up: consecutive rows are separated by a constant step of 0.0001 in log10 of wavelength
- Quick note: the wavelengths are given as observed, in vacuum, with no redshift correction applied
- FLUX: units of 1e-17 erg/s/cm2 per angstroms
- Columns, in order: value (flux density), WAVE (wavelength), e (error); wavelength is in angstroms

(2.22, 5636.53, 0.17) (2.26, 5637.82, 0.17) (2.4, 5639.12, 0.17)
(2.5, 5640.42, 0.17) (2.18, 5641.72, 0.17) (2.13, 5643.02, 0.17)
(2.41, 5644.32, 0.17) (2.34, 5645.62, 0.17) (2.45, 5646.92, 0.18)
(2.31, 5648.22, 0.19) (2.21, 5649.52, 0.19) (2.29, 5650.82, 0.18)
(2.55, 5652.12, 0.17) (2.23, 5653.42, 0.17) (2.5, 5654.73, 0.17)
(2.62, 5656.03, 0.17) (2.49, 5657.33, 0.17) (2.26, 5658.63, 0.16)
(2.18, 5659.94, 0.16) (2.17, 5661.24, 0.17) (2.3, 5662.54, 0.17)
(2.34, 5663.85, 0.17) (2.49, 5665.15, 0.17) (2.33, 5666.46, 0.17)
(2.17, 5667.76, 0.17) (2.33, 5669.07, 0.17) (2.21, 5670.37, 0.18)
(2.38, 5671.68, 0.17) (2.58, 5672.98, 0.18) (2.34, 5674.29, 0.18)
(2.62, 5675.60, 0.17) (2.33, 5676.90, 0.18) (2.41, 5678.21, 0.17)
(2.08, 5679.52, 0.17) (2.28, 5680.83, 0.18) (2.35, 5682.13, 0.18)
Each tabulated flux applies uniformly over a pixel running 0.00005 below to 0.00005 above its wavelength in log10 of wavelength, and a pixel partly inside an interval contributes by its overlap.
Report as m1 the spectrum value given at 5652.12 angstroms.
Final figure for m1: 2.55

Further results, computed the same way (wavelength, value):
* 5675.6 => 2.62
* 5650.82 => 2.29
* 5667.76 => 2.17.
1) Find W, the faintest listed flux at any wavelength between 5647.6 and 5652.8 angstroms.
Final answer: 2.21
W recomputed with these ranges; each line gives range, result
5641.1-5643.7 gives 2.13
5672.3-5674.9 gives 2.34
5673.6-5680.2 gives 2.08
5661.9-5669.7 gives 2.17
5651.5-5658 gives 2.23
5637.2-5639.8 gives 2.26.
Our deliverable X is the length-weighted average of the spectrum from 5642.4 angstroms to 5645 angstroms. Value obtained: 2.27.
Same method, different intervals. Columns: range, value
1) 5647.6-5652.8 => 2.34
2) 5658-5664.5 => 2.25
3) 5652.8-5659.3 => 2.42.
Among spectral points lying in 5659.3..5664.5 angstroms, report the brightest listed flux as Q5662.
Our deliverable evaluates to 2.34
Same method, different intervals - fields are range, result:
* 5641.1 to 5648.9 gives 2.45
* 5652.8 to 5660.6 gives 2.62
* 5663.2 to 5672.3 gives 2.49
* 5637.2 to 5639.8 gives 2.4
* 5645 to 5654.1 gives 2.55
